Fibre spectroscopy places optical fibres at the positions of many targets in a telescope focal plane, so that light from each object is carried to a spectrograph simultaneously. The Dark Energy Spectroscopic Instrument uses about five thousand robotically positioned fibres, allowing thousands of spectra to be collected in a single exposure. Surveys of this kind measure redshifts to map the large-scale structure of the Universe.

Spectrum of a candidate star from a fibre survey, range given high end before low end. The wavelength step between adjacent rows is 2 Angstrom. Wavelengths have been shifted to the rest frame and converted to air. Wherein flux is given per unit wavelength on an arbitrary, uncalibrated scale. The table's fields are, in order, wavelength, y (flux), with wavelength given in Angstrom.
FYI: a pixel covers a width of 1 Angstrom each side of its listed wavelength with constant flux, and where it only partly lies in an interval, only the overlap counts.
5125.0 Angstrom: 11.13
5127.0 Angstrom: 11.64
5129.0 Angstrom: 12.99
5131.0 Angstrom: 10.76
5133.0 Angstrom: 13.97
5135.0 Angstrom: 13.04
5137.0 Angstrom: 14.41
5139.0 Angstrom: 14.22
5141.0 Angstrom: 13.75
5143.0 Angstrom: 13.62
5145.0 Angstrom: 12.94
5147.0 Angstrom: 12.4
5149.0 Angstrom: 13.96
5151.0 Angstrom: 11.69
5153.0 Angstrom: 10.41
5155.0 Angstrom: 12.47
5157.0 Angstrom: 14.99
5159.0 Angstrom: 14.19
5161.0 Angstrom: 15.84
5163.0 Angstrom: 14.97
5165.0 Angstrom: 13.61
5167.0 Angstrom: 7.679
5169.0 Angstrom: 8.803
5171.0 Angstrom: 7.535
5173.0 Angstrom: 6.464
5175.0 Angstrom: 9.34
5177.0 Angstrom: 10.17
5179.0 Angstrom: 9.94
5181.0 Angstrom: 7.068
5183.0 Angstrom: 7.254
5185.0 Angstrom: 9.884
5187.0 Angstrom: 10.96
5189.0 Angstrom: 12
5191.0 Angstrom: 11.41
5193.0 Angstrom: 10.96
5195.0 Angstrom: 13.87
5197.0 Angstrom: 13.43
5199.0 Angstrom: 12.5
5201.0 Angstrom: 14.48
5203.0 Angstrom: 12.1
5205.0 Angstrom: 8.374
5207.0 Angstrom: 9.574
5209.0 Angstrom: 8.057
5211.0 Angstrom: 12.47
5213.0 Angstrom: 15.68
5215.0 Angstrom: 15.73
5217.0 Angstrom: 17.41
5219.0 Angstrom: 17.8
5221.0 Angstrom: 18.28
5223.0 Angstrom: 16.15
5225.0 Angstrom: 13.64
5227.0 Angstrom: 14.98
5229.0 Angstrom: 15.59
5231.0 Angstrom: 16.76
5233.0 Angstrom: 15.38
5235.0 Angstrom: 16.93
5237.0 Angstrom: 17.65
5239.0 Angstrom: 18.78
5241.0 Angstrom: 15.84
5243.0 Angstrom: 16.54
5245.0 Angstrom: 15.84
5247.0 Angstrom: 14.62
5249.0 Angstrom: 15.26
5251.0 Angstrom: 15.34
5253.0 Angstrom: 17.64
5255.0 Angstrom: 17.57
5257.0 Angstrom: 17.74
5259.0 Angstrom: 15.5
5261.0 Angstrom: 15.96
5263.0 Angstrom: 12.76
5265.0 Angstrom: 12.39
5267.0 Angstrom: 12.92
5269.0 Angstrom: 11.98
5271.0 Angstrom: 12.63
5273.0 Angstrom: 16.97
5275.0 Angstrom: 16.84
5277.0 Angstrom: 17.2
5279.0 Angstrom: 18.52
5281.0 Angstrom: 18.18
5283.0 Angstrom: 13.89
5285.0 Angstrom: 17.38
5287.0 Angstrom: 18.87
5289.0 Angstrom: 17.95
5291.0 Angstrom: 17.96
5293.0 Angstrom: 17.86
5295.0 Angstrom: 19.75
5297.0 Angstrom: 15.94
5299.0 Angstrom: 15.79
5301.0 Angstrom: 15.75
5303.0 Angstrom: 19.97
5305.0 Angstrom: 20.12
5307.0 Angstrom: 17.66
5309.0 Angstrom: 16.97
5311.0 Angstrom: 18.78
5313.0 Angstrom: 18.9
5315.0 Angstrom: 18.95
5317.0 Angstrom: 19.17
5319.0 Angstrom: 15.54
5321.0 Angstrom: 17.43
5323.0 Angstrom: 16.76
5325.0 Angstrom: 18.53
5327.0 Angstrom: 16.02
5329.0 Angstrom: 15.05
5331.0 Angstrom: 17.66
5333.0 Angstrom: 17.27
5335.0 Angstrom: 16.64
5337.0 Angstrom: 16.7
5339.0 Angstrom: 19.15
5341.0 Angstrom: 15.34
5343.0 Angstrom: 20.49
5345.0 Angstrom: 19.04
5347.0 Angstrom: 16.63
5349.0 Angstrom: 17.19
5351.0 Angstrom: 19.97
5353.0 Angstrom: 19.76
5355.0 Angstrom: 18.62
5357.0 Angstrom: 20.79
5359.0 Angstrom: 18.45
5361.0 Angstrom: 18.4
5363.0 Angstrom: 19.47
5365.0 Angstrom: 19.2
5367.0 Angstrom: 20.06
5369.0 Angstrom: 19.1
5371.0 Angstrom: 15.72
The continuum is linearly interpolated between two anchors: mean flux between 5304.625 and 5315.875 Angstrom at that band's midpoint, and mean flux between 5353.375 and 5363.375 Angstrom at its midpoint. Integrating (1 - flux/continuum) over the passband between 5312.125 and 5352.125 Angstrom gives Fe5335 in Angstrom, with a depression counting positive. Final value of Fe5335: 2.5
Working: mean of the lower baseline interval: 18.5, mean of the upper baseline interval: 19.2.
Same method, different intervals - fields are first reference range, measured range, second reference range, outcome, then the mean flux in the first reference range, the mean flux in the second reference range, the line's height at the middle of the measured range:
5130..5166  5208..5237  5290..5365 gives -0.2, 13.4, 18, 15.3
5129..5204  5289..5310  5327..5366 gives -1.6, 11.8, 18.1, 16.5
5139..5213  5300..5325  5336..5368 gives -1.4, 11.5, 18.7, 17.1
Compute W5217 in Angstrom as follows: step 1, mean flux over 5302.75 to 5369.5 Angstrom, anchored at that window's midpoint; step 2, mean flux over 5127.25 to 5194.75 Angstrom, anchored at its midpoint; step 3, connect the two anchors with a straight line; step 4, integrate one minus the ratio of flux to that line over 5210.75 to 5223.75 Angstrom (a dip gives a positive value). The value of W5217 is -2.5 Angstrom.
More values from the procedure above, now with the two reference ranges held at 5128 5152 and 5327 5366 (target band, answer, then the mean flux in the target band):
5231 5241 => -0.99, 17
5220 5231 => -0.44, 15.8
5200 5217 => 2.80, 12.4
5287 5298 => -0.75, 18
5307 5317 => -0.63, 18.4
